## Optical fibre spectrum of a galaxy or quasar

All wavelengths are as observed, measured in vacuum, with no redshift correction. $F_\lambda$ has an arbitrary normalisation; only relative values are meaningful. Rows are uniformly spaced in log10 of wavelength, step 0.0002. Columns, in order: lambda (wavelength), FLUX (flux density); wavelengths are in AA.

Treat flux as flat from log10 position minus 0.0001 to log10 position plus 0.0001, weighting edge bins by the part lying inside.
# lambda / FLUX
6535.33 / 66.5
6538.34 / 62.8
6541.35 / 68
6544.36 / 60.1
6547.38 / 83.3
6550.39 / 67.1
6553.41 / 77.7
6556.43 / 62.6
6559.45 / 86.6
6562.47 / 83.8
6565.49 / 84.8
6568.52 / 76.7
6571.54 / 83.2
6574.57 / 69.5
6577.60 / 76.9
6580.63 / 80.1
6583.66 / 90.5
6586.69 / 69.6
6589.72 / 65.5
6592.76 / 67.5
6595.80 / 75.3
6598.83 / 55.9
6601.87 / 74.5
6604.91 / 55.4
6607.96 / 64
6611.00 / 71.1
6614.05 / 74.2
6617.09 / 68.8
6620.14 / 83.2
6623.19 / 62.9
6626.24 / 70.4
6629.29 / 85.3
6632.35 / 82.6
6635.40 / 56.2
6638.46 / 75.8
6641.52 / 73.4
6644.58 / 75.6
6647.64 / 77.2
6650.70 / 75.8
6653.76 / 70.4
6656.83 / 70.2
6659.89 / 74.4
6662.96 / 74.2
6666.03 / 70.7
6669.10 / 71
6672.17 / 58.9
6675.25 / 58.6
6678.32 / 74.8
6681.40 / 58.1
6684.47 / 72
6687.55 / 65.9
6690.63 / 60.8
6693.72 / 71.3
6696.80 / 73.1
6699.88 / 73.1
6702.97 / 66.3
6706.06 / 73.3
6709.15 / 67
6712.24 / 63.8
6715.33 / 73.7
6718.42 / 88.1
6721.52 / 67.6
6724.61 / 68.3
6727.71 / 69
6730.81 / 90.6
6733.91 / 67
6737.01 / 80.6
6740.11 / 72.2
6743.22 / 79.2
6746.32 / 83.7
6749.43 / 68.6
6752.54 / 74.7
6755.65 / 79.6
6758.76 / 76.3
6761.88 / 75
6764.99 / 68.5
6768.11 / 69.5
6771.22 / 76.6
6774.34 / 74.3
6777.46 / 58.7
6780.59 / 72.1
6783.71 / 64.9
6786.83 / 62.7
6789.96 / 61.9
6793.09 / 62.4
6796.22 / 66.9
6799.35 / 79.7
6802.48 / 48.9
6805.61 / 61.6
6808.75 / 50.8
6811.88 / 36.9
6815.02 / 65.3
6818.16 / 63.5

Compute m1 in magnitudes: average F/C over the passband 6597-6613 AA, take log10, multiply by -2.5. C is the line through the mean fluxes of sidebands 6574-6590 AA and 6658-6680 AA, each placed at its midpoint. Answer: 0.15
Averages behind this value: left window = 76.5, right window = 68.9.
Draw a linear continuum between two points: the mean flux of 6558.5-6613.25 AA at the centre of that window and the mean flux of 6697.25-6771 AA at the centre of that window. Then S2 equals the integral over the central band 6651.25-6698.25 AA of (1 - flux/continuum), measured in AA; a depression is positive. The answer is 3.4 AA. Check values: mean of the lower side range 73.8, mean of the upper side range 73.8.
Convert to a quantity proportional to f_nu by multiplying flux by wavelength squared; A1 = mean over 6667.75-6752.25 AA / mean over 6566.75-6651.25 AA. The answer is 1.01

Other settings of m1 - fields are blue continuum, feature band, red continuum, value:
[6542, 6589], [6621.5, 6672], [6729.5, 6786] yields 0.04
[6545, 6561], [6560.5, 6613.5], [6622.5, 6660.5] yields 0.01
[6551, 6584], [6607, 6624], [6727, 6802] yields 0.08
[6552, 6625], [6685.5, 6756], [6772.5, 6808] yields -0.08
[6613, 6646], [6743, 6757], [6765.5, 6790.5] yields -0.12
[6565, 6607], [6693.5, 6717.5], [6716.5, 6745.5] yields 0.07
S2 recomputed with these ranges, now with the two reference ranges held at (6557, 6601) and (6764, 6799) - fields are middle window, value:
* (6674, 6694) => 1.6 AA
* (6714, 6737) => -1.8 AA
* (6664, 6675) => 0.9 AA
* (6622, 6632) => -0.1 AA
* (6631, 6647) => 0.1 AA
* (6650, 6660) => 0.1 AA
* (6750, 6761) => -1.2 AA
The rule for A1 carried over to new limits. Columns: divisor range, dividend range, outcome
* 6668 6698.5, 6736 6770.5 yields 1.16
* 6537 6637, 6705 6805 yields 1.03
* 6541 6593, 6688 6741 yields 1.00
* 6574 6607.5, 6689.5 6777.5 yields 1.08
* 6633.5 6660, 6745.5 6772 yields 1.07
